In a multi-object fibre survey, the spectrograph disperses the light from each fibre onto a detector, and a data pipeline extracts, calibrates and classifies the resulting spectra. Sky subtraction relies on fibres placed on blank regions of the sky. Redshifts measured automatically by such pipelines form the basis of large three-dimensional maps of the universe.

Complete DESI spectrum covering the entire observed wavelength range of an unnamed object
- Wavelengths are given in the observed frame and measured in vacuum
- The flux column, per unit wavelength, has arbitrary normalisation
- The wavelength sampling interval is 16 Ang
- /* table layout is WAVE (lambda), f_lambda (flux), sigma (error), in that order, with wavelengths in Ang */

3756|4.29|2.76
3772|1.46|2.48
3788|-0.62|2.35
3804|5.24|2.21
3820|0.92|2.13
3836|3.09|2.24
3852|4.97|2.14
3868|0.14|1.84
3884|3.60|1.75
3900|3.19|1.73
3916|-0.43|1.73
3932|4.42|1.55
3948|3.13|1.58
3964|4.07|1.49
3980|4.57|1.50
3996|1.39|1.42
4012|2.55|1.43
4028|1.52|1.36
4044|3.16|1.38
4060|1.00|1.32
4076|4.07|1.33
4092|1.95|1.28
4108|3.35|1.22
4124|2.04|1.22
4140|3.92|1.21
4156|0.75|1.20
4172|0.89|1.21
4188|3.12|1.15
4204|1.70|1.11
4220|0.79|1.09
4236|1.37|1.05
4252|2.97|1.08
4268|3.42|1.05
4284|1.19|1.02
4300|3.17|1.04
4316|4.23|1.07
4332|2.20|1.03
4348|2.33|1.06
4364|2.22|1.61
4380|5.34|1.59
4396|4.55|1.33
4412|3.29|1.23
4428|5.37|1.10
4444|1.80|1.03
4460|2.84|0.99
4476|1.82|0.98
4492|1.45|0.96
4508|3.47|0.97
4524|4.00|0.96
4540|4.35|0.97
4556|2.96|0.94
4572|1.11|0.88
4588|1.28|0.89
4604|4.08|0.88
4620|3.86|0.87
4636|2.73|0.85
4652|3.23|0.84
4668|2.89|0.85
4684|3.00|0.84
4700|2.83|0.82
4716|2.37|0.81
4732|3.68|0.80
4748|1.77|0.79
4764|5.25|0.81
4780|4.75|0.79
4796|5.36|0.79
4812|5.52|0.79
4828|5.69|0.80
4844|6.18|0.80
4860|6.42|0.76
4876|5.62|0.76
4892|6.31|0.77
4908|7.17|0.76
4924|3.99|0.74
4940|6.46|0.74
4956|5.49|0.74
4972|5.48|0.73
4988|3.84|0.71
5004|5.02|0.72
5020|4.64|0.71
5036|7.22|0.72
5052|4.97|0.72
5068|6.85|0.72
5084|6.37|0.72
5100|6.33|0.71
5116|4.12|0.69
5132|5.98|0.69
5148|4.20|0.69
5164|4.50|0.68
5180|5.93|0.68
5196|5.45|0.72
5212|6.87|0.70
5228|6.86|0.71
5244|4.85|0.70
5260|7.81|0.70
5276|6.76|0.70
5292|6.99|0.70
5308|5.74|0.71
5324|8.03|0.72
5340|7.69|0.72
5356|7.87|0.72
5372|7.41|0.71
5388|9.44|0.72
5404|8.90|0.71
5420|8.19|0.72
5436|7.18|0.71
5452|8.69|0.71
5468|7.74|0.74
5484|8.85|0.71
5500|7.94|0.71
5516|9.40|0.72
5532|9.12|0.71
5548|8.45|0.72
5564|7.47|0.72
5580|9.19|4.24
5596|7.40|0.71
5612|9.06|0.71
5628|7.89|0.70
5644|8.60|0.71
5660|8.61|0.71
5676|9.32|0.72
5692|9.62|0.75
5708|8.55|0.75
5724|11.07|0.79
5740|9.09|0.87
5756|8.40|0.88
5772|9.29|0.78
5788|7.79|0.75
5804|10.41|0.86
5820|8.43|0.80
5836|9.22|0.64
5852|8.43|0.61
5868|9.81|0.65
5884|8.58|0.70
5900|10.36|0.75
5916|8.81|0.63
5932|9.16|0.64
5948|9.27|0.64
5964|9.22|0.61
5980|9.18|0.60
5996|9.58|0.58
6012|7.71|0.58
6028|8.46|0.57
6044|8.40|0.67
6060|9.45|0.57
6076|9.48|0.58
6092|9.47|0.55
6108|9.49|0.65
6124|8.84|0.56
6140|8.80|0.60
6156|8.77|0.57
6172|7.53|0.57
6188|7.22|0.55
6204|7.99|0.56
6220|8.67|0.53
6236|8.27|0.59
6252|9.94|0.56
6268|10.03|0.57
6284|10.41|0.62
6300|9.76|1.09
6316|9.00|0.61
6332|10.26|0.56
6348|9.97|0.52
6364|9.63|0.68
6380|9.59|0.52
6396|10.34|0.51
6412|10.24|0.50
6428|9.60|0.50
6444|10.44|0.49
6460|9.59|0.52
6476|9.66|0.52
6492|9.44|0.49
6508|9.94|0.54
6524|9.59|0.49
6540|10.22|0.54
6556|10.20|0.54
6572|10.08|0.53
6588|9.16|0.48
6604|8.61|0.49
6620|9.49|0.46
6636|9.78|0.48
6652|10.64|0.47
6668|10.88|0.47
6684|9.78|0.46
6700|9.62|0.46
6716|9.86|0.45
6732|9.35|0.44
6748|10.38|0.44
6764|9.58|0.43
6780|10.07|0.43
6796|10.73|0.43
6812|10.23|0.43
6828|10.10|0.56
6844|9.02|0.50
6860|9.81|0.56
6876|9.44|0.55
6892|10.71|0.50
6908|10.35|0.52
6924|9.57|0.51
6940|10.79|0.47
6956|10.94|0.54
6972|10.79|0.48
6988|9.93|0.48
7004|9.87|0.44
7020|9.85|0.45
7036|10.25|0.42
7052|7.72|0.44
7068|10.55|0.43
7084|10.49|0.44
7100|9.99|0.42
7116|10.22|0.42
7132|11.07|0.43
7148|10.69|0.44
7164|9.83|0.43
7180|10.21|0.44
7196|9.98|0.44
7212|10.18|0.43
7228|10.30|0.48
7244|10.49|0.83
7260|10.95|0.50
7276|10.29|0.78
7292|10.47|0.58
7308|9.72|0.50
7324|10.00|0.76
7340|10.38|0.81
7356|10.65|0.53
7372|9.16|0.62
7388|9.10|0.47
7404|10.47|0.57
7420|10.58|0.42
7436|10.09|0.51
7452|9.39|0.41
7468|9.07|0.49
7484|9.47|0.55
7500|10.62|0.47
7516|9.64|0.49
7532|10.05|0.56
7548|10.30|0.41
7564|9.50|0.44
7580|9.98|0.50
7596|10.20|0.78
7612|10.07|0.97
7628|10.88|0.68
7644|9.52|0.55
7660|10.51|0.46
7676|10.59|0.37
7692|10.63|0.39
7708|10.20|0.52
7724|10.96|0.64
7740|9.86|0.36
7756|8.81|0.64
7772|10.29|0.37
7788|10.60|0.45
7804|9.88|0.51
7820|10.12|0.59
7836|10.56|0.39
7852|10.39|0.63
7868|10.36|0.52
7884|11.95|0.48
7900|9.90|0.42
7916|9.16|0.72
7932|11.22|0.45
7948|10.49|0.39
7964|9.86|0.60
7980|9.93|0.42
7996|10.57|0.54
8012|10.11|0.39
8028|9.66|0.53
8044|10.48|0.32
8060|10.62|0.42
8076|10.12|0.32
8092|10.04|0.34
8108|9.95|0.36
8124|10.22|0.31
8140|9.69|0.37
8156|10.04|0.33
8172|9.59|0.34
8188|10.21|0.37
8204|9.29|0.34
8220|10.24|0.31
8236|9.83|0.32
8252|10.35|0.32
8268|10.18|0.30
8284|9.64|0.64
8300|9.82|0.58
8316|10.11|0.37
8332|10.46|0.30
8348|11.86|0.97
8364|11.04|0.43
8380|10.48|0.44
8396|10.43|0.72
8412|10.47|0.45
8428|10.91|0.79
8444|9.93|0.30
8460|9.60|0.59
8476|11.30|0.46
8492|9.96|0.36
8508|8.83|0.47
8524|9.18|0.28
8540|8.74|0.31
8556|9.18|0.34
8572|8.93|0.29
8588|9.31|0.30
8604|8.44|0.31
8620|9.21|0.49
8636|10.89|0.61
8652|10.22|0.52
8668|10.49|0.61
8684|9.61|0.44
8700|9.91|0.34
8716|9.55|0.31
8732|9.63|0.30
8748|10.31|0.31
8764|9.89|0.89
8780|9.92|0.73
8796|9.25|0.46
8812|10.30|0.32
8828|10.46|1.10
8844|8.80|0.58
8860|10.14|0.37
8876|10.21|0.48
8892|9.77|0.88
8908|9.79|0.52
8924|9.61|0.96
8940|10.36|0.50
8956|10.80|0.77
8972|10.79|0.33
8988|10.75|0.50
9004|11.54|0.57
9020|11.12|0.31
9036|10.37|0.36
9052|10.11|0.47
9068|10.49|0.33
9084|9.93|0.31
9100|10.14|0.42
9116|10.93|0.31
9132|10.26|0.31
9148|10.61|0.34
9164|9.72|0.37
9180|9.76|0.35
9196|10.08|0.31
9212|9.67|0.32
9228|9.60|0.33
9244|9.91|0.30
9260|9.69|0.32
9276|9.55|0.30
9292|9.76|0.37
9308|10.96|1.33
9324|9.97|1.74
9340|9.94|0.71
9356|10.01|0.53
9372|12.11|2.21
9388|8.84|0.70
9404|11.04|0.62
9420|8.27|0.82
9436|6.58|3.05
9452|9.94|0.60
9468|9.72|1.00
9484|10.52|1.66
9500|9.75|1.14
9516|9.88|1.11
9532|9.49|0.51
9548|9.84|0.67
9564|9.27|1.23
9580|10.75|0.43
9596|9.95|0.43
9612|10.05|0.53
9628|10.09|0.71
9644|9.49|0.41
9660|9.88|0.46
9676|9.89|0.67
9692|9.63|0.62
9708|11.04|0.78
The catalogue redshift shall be 0.197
